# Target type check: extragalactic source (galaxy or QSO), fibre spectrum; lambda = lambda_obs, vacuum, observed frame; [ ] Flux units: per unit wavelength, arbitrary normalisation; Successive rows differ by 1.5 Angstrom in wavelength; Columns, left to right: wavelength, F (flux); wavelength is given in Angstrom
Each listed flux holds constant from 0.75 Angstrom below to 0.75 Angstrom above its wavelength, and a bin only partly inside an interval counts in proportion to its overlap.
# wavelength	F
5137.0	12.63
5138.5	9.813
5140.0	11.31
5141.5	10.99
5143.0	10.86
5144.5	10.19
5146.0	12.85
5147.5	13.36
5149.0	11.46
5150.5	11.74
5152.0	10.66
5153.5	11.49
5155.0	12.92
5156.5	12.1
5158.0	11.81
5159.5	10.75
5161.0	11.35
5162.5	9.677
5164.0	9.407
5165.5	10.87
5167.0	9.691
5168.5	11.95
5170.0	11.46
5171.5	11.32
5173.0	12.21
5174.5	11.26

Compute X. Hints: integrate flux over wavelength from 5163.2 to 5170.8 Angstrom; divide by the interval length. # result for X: 10.7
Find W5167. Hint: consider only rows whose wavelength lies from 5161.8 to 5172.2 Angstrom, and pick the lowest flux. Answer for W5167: 9.407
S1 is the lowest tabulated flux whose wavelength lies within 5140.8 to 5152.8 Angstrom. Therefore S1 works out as 10.19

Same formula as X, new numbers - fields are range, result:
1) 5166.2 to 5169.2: 10.8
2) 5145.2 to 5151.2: 12.3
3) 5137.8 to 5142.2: 10.7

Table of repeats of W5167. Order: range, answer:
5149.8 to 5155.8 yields 10.66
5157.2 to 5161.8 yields 10.75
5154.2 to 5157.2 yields 12.1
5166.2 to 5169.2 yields 9.691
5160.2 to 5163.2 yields 9.677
